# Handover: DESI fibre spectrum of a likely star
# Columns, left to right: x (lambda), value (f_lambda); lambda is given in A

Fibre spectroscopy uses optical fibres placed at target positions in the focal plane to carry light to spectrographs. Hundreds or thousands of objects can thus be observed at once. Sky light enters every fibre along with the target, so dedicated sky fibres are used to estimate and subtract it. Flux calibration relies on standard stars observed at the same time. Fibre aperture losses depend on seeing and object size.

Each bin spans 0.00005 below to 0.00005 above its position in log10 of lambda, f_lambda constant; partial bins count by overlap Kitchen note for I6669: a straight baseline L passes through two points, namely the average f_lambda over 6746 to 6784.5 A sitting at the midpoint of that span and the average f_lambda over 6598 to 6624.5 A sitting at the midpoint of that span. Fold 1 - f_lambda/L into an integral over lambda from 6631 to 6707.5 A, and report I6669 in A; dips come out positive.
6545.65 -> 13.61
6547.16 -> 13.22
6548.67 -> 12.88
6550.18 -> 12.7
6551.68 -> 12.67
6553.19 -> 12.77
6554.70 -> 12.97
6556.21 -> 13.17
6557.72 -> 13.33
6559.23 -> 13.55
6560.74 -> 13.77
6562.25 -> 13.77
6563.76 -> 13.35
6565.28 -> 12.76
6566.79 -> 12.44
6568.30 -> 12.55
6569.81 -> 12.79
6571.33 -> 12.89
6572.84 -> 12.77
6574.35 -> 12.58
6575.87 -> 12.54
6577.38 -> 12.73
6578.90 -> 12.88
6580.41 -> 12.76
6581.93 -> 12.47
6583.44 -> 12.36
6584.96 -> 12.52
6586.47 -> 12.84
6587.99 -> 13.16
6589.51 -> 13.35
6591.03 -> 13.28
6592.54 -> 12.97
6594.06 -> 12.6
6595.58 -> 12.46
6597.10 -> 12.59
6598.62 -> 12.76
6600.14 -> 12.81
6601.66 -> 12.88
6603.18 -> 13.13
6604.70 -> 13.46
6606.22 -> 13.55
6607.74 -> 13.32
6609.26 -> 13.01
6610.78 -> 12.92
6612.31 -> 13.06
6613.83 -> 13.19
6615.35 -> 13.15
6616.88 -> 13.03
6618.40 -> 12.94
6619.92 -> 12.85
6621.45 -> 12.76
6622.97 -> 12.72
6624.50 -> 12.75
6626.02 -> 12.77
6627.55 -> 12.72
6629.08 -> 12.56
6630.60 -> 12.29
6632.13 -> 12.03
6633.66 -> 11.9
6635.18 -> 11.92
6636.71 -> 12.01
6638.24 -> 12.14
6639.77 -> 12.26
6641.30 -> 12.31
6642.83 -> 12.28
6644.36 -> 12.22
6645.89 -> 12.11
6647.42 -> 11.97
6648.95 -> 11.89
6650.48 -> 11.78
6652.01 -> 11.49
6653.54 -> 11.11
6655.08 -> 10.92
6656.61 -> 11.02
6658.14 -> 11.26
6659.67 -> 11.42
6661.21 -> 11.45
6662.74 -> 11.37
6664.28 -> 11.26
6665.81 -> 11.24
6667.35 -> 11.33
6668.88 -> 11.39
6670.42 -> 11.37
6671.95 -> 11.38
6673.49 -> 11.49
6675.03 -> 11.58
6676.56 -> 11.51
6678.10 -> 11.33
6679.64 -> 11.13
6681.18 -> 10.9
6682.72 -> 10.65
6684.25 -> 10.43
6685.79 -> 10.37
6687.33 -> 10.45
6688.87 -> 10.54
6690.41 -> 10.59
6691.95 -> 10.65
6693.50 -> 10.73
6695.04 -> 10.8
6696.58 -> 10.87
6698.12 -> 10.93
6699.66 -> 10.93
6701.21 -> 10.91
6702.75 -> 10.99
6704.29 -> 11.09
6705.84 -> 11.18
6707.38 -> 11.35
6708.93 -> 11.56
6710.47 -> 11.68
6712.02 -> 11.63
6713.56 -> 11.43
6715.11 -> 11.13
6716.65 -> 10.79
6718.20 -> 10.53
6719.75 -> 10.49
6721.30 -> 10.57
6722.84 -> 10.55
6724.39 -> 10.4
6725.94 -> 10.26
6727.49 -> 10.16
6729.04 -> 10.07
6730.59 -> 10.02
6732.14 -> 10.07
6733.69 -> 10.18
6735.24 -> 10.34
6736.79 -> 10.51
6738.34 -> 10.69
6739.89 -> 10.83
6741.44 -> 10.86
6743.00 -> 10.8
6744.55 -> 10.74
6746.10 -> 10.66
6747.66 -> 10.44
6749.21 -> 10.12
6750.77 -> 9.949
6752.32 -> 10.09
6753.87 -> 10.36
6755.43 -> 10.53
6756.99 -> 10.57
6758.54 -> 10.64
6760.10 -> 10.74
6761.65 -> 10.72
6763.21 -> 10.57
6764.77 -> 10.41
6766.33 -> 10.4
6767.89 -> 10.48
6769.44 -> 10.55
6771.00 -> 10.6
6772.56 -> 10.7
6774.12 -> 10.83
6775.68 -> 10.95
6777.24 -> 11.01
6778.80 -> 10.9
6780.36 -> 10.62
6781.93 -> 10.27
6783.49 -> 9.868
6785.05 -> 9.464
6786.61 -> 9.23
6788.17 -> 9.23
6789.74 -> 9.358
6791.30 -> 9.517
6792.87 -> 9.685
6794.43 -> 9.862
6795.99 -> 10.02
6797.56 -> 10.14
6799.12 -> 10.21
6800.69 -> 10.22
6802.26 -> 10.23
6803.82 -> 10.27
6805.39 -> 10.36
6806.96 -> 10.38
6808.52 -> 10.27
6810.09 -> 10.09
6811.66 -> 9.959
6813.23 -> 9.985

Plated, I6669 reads 4.8 A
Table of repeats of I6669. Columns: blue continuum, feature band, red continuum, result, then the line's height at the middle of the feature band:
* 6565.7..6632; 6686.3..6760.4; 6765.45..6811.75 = 2.84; 11.1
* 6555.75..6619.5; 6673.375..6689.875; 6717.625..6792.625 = 0.85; 11.5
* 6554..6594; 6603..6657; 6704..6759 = -1.35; 12.1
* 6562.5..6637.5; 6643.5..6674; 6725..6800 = 1.07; 11.9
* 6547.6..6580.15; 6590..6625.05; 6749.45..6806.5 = -1.62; 12.4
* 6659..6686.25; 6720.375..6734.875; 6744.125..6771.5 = 0.64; 10.7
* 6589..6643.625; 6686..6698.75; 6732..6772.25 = 0.90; 11.5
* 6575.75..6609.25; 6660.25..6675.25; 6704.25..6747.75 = 0.37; 11.7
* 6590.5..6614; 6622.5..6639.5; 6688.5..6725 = 0.13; 12.4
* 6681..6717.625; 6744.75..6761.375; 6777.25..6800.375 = -0.16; 10.3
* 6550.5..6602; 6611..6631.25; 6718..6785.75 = -0.94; 12.3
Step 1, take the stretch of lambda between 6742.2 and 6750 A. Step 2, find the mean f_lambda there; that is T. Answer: 10.5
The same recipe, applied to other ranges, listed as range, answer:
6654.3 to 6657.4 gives 11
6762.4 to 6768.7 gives 10.5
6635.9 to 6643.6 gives 12.2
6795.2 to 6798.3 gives 10.1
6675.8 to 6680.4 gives 11.3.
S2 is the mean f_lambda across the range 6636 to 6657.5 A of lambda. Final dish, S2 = 11.8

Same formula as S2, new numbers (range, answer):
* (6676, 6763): 10.7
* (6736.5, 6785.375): 10.5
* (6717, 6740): 10.4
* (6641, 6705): 11.2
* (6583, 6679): 12.3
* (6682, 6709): 10.8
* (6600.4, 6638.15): 12.8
